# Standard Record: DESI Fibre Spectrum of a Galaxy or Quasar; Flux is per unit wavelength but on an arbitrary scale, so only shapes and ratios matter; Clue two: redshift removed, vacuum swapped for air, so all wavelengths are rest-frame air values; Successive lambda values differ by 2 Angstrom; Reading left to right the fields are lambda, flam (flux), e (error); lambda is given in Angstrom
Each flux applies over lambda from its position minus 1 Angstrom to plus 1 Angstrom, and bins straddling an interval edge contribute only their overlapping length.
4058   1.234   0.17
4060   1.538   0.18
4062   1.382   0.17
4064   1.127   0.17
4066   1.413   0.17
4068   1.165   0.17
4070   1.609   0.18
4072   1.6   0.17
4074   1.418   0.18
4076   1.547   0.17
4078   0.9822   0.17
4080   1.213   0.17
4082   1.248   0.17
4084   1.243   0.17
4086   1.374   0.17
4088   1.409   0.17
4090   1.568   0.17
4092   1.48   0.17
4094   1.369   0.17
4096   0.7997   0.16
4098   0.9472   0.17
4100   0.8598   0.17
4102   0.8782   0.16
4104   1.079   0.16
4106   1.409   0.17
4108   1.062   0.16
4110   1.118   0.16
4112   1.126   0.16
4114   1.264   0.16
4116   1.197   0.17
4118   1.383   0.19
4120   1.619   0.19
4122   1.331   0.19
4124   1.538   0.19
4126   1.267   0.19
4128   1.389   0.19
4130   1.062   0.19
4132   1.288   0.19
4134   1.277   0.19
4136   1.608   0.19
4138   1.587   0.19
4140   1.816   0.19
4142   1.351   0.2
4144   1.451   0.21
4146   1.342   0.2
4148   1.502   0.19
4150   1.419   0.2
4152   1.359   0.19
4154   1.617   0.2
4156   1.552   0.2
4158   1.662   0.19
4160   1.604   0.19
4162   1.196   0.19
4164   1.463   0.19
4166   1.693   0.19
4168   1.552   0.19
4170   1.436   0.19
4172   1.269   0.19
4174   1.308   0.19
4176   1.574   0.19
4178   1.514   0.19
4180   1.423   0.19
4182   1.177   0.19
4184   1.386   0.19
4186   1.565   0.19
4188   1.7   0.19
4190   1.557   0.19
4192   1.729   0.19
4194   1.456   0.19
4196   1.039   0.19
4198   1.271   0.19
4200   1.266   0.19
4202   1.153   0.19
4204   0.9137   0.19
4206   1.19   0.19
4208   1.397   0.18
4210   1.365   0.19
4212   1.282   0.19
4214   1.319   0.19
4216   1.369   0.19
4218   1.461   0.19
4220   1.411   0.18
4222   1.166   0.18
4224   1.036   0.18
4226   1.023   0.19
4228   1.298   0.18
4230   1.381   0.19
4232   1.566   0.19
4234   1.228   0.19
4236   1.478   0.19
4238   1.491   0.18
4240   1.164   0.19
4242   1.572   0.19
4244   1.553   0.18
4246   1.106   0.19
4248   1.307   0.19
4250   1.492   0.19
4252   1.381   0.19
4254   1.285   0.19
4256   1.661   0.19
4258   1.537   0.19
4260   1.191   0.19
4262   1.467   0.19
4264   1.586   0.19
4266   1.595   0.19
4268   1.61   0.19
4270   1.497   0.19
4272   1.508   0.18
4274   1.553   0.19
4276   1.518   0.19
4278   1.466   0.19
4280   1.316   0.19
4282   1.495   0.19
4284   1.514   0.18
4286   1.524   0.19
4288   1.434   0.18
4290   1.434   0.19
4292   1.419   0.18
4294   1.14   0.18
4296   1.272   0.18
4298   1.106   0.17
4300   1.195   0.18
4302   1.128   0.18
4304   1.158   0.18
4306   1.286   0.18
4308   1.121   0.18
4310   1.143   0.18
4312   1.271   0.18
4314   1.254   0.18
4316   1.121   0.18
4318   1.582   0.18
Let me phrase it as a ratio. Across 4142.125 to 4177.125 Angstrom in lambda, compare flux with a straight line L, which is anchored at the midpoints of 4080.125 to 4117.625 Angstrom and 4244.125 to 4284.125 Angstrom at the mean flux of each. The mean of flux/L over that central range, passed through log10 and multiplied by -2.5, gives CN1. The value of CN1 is -0.140 mag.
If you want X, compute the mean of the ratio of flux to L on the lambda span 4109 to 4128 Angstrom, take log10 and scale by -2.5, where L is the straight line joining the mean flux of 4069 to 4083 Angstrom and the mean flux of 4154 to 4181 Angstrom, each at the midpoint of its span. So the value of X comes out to 0.08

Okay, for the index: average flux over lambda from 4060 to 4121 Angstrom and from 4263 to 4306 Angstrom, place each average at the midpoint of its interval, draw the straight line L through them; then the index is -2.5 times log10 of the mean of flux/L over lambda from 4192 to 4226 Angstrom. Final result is 0.071 mag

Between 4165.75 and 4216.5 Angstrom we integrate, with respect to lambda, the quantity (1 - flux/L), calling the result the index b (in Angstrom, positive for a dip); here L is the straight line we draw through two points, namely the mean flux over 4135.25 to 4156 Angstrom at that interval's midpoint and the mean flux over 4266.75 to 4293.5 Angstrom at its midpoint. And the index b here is 4.1 Angstrom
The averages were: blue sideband 1.51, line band 1.38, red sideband 1.48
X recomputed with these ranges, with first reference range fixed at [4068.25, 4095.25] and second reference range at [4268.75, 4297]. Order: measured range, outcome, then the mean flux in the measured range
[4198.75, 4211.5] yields 0.16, 1.22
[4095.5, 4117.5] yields 0.27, 1.08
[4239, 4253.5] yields 0.05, 1.36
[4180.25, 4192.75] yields -0.07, 1.51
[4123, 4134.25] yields 0.07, 1.31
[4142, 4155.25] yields -0.03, 1.44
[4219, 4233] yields 0.12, 1.27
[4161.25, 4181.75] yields -0.02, 1.44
